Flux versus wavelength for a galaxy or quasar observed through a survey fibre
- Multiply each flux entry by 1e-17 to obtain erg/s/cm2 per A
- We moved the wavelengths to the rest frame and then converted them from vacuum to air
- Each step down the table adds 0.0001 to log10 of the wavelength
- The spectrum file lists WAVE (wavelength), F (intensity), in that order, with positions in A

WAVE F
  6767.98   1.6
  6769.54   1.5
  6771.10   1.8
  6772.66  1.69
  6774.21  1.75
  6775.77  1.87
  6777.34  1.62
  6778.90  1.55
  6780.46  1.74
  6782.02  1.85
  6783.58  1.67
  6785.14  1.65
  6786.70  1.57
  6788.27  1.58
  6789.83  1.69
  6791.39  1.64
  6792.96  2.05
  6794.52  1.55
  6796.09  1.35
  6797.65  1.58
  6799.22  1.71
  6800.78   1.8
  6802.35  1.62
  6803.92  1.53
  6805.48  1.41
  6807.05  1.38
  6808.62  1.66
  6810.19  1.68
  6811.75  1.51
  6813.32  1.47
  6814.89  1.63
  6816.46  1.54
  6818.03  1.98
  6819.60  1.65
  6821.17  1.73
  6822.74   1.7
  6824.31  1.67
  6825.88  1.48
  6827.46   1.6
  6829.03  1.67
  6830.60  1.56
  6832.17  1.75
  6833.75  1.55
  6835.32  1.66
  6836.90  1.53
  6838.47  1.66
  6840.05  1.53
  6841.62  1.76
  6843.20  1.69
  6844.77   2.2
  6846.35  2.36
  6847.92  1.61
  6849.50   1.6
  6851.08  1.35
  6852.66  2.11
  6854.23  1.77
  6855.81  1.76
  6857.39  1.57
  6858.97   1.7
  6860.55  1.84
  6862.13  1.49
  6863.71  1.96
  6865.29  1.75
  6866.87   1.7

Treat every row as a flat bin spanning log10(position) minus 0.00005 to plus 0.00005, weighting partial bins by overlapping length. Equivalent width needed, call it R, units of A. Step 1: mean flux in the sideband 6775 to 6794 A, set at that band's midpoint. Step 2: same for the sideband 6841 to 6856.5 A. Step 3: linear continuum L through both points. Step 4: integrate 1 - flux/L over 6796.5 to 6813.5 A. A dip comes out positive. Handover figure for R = 1.6 A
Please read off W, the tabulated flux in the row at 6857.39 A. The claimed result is 1.57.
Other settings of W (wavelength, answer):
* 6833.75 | 1.55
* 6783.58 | 1.67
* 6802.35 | 1.62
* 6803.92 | 1.53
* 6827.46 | 1.6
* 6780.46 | 1.74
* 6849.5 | 1.6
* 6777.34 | 1.62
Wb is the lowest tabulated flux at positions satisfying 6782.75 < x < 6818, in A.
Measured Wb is 1.35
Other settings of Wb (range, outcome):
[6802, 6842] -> 1.38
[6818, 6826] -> 1.48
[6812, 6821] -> 1.47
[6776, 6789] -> 1.55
